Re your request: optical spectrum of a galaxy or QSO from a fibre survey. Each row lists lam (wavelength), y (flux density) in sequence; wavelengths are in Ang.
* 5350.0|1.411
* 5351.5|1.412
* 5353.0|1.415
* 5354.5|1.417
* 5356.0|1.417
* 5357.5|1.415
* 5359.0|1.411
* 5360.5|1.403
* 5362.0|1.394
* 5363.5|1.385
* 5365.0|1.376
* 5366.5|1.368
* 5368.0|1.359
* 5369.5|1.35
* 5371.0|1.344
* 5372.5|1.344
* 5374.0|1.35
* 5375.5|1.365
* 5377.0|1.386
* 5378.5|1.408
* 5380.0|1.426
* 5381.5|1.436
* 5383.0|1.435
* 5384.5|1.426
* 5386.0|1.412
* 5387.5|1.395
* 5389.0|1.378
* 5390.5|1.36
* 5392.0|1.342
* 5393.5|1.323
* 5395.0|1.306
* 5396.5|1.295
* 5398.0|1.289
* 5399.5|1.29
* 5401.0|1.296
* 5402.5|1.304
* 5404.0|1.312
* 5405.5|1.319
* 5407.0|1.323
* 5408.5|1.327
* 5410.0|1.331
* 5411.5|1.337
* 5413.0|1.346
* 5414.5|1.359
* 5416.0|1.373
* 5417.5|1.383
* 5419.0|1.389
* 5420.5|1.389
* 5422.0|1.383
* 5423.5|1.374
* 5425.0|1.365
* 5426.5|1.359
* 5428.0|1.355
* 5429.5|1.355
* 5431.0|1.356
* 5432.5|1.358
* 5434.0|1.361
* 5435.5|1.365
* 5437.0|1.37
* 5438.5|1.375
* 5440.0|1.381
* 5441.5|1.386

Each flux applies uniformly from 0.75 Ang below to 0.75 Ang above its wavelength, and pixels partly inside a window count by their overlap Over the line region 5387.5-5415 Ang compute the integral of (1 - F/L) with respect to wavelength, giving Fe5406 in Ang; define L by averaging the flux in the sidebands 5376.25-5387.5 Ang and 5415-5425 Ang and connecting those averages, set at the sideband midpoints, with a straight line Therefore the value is 1.4 Ang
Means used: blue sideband 1.42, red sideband 1.38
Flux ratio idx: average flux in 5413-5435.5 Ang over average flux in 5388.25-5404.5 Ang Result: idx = 1.04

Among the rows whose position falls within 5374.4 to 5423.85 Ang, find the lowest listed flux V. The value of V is 1.289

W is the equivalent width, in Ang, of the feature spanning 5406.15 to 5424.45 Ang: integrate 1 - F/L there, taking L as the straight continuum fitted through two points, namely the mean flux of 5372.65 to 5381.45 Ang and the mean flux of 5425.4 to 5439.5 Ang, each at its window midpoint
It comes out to 0.1 Ang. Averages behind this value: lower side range 1.39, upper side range 1.36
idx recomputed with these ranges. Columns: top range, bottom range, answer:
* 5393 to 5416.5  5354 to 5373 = 0.95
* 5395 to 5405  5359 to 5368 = 0.94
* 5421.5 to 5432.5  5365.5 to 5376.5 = 1.01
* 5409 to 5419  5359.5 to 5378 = 0.99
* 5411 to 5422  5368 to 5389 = 0.99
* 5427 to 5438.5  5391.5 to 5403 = 1.04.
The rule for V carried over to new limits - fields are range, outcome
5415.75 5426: 1.365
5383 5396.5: 1.295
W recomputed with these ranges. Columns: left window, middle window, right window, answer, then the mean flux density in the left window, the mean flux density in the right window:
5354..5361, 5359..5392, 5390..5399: -0.5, 1.41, 1.32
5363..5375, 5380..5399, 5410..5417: -0.2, 1.36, 1.35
